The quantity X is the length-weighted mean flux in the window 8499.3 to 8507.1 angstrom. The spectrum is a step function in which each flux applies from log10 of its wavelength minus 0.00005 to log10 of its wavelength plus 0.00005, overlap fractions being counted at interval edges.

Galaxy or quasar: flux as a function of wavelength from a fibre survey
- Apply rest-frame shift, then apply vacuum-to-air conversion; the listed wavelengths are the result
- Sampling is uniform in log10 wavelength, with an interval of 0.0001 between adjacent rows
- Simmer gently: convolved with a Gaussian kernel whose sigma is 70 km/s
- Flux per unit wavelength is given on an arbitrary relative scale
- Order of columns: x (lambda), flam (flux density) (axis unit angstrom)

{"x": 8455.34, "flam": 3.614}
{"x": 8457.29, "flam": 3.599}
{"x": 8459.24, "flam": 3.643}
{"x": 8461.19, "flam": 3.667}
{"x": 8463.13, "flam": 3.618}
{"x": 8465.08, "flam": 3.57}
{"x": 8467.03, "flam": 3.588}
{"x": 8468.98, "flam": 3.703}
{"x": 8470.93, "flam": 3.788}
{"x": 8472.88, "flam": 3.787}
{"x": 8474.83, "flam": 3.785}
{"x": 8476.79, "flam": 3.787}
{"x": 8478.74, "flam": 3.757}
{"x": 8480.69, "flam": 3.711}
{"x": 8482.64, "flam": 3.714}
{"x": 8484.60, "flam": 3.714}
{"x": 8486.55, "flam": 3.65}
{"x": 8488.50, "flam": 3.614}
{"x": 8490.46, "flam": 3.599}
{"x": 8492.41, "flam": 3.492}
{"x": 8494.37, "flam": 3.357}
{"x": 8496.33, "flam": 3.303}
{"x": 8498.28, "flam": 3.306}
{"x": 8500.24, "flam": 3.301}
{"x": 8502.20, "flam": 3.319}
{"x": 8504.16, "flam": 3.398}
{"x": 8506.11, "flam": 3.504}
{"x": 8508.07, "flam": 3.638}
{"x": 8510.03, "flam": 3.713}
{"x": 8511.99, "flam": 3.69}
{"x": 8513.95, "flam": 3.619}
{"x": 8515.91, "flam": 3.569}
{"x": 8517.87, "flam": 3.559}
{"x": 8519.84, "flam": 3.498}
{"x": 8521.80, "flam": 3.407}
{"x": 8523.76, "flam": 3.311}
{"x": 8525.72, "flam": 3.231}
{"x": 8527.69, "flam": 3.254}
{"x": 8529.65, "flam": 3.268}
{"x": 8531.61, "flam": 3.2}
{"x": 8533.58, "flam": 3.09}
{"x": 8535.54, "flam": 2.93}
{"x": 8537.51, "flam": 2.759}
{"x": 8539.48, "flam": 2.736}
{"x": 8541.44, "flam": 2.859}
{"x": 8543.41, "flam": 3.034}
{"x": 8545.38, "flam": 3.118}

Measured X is 3.38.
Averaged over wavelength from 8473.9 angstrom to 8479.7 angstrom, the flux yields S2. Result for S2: 3.77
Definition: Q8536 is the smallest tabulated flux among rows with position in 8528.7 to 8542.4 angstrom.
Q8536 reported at 2.736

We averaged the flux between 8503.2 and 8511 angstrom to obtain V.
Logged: 3.57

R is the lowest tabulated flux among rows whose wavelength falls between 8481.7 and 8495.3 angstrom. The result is 3.357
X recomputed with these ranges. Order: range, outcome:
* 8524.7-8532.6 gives 3.24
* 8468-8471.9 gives 3.75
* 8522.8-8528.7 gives 3.27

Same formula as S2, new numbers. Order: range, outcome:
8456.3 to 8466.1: 3.62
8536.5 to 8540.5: 2.75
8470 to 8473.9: 3.79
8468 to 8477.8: 3.77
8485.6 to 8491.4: 3.62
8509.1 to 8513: 3.7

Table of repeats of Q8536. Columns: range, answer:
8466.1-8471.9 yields 3.588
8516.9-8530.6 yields 3.231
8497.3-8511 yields 3.301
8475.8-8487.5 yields 3.65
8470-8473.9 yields 3.787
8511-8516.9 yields 3.569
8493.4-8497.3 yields 3.303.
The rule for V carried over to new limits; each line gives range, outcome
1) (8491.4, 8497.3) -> 3.38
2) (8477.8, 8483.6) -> 3.73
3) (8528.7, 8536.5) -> 3.12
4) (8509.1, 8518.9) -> 3.63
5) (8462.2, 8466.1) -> 3.59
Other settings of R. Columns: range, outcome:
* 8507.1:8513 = 3.638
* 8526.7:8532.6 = 3.2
